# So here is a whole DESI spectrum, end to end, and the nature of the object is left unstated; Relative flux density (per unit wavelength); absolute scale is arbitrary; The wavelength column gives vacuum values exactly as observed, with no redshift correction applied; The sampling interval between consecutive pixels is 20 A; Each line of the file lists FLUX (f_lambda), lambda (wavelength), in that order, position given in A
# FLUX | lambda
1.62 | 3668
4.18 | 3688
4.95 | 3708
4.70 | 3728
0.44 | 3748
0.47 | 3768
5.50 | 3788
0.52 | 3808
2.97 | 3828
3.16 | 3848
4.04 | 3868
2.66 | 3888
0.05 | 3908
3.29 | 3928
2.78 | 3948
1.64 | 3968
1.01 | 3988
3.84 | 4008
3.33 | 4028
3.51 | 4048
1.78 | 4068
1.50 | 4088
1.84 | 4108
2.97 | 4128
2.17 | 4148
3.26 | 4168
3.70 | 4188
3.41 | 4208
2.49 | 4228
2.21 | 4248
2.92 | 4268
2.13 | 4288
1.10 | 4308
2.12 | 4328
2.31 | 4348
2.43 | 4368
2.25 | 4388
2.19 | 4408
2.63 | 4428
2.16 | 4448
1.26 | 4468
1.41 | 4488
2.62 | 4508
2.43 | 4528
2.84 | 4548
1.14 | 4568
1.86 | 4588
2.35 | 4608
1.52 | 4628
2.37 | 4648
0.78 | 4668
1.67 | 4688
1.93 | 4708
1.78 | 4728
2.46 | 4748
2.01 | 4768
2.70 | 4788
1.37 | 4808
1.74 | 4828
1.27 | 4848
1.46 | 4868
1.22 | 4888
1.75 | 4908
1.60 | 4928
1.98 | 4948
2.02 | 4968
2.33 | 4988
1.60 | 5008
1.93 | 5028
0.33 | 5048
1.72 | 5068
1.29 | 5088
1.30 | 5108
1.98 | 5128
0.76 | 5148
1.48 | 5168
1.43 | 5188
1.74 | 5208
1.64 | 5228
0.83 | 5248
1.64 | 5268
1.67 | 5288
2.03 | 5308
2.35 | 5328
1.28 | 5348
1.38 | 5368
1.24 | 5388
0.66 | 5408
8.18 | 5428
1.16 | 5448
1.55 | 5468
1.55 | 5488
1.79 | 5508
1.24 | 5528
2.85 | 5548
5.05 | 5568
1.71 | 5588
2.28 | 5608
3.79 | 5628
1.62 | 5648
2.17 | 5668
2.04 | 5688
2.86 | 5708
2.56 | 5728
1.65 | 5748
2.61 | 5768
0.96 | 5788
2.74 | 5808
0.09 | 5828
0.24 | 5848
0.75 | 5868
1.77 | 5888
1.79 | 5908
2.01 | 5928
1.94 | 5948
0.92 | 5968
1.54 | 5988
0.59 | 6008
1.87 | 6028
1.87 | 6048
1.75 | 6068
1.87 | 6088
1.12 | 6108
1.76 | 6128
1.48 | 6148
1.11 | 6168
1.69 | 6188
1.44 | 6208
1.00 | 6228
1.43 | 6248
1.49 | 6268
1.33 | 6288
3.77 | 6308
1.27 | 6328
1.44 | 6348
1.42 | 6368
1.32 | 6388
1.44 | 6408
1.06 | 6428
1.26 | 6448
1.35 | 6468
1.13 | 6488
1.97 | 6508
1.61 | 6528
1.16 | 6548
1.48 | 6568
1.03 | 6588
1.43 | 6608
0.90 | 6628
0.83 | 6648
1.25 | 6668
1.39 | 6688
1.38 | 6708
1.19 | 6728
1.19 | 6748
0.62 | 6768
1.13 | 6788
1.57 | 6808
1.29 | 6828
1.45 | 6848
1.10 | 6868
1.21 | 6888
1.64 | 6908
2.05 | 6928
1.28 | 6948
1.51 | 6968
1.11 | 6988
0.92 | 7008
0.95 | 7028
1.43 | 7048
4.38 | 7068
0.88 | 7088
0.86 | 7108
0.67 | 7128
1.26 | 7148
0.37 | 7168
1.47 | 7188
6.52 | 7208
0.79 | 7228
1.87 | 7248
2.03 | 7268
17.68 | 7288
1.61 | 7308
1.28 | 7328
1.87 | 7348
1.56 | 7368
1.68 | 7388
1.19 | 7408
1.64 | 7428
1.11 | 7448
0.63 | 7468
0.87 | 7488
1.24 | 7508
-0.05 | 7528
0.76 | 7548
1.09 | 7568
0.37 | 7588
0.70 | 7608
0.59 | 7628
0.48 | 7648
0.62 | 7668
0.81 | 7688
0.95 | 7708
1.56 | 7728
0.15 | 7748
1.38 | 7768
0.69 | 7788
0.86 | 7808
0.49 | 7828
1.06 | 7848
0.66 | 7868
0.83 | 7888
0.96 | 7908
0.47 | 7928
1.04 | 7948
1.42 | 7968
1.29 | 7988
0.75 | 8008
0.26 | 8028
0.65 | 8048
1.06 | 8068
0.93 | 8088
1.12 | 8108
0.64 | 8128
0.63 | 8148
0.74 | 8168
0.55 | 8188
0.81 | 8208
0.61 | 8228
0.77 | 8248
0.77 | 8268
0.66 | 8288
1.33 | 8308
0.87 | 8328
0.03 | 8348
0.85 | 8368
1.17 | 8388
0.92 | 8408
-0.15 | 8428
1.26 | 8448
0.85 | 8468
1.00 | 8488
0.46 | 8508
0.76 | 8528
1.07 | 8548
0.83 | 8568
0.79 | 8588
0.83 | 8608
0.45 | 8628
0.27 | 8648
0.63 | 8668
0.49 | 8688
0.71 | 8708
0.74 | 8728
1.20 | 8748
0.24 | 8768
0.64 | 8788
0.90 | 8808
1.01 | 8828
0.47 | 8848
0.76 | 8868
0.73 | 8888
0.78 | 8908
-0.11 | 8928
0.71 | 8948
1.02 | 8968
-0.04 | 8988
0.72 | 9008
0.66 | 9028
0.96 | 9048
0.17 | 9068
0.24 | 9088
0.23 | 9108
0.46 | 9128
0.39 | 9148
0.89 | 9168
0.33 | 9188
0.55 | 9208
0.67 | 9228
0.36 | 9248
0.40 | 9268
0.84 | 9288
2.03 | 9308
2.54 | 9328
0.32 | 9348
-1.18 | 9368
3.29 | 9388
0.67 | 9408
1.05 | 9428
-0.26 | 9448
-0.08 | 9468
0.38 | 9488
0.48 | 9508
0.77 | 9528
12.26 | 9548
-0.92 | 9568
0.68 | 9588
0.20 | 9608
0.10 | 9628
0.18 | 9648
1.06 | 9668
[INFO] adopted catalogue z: 0.45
